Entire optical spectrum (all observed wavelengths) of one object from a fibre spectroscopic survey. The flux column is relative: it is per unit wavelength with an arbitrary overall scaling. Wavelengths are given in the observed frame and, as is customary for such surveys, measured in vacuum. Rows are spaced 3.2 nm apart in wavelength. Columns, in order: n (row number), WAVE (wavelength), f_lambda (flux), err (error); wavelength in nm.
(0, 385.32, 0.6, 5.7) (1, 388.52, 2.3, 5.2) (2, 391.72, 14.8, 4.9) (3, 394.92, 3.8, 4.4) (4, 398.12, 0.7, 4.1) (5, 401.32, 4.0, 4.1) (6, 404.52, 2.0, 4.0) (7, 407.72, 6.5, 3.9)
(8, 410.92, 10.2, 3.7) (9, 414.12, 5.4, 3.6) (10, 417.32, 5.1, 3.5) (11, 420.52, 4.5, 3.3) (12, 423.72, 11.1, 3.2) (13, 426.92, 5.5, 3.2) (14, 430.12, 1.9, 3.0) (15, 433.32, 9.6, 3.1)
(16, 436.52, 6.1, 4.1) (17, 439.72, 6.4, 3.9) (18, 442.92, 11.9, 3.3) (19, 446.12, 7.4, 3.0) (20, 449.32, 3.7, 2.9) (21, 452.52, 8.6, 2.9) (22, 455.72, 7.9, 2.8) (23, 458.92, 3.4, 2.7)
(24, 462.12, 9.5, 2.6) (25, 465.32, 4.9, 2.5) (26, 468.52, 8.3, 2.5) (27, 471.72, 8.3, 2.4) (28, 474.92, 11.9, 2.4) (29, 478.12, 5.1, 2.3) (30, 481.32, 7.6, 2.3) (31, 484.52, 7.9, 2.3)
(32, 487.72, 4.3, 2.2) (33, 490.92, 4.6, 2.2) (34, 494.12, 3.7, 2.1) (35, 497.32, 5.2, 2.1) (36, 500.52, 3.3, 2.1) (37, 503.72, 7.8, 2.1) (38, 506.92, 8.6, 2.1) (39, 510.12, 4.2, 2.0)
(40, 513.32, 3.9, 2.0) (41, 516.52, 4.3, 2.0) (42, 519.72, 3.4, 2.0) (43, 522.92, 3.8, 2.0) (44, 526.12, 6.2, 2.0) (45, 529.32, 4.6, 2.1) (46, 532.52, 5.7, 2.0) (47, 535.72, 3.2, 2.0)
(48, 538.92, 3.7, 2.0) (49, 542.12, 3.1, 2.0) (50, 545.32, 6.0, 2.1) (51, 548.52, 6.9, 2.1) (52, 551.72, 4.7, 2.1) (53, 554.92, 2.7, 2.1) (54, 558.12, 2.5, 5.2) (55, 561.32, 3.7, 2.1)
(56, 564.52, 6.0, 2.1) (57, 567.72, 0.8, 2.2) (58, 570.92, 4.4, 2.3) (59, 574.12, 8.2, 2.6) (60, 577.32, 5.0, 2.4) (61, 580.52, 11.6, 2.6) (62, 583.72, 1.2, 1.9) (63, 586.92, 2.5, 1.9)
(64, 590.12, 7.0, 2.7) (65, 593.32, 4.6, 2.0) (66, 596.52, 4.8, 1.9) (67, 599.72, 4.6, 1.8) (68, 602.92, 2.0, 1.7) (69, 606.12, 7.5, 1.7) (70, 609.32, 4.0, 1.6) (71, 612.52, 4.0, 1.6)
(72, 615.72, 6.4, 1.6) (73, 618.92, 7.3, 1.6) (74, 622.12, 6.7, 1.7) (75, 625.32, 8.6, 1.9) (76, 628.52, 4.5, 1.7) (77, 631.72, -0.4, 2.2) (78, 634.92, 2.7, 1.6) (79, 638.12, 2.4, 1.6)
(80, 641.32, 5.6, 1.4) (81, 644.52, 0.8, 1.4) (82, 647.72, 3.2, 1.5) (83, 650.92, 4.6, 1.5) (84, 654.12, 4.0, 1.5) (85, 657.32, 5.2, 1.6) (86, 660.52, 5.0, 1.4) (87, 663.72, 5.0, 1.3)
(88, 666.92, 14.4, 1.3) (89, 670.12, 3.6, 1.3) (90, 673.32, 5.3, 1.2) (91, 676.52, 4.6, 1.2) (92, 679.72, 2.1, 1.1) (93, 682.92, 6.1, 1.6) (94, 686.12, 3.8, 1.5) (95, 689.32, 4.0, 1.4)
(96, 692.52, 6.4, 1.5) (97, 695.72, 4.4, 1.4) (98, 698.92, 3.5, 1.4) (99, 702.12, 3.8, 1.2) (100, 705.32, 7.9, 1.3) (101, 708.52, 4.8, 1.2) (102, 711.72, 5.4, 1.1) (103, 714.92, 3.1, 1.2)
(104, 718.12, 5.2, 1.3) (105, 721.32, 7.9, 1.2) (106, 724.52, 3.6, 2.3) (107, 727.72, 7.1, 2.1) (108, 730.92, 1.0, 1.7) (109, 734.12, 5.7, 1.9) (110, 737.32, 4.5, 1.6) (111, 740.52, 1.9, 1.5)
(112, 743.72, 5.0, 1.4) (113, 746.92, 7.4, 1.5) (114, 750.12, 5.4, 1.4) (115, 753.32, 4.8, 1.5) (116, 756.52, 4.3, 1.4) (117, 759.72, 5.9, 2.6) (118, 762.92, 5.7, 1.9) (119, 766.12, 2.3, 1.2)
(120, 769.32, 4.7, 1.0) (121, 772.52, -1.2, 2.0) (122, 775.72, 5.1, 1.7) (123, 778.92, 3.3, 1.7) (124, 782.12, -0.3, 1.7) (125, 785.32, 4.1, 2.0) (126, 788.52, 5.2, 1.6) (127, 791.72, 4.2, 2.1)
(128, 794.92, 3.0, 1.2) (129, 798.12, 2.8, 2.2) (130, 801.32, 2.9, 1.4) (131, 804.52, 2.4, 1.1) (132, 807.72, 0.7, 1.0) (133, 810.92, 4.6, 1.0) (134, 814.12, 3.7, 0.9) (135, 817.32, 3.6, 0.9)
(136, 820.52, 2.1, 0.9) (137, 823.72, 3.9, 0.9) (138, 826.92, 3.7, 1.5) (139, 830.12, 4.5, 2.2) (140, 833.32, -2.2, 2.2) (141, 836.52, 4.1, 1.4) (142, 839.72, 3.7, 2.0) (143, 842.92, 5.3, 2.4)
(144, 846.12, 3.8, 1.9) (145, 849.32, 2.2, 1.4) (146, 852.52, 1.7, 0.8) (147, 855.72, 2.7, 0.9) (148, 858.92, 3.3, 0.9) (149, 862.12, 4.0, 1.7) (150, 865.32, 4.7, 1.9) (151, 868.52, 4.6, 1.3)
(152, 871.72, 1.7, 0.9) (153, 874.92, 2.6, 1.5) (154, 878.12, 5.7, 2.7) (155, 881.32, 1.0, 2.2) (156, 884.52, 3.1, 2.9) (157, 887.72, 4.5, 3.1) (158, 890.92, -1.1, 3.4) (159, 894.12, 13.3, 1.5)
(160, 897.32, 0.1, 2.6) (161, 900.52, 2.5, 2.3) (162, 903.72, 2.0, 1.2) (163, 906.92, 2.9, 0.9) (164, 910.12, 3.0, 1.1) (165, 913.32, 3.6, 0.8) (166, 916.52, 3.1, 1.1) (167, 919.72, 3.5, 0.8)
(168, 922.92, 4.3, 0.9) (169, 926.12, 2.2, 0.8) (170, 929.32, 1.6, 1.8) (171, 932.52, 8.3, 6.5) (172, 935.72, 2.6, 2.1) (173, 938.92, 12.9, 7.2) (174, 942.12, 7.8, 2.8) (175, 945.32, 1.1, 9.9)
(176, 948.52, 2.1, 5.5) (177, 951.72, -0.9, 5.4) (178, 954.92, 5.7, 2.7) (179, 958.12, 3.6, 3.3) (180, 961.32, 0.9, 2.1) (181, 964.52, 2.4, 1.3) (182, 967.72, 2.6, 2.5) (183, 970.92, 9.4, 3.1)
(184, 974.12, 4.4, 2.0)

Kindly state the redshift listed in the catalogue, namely 0.787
